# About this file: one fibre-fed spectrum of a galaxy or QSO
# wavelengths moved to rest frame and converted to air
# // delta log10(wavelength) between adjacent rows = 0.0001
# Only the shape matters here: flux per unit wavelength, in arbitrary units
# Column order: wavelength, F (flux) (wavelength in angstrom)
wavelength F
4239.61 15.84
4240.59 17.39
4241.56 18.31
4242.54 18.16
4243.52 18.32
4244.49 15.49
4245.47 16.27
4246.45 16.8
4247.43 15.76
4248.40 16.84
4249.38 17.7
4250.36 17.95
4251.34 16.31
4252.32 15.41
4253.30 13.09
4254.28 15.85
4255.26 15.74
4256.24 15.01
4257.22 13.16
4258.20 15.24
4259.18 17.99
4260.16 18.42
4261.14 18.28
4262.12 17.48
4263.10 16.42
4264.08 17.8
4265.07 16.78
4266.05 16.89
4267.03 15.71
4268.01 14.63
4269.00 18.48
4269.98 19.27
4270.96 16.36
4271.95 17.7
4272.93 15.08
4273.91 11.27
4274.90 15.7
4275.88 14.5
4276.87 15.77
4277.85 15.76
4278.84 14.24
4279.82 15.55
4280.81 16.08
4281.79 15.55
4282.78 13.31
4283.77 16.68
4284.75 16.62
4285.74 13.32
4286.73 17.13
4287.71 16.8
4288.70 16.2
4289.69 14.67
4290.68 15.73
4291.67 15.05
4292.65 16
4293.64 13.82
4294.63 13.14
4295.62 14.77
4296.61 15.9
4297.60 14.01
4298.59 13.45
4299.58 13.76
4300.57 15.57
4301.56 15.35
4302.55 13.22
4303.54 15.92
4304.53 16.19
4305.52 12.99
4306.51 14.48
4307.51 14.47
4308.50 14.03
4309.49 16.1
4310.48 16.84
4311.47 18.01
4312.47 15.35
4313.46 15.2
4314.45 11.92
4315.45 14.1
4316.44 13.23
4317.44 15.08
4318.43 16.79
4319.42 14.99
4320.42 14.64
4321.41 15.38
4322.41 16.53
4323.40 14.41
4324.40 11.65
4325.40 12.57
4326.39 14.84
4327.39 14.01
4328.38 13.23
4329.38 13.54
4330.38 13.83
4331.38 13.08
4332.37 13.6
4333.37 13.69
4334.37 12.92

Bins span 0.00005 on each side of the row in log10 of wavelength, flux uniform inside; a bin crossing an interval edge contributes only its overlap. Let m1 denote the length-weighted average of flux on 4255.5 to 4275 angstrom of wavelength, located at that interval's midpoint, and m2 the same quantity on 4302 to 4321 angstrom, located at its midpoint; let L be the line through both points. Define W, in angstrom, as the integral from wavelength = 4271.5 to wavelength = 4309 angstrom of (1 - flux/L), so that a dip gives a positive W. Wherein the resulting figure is 1.5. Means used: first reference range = 16.4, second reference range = 14.9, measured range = 15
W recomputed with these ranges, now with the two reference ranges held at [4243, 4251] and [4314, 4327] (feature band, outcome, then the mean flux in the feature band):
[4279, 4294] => 0.0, 15.5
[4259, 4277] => -0.4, 16.5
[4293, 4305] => 0.4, 14.6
